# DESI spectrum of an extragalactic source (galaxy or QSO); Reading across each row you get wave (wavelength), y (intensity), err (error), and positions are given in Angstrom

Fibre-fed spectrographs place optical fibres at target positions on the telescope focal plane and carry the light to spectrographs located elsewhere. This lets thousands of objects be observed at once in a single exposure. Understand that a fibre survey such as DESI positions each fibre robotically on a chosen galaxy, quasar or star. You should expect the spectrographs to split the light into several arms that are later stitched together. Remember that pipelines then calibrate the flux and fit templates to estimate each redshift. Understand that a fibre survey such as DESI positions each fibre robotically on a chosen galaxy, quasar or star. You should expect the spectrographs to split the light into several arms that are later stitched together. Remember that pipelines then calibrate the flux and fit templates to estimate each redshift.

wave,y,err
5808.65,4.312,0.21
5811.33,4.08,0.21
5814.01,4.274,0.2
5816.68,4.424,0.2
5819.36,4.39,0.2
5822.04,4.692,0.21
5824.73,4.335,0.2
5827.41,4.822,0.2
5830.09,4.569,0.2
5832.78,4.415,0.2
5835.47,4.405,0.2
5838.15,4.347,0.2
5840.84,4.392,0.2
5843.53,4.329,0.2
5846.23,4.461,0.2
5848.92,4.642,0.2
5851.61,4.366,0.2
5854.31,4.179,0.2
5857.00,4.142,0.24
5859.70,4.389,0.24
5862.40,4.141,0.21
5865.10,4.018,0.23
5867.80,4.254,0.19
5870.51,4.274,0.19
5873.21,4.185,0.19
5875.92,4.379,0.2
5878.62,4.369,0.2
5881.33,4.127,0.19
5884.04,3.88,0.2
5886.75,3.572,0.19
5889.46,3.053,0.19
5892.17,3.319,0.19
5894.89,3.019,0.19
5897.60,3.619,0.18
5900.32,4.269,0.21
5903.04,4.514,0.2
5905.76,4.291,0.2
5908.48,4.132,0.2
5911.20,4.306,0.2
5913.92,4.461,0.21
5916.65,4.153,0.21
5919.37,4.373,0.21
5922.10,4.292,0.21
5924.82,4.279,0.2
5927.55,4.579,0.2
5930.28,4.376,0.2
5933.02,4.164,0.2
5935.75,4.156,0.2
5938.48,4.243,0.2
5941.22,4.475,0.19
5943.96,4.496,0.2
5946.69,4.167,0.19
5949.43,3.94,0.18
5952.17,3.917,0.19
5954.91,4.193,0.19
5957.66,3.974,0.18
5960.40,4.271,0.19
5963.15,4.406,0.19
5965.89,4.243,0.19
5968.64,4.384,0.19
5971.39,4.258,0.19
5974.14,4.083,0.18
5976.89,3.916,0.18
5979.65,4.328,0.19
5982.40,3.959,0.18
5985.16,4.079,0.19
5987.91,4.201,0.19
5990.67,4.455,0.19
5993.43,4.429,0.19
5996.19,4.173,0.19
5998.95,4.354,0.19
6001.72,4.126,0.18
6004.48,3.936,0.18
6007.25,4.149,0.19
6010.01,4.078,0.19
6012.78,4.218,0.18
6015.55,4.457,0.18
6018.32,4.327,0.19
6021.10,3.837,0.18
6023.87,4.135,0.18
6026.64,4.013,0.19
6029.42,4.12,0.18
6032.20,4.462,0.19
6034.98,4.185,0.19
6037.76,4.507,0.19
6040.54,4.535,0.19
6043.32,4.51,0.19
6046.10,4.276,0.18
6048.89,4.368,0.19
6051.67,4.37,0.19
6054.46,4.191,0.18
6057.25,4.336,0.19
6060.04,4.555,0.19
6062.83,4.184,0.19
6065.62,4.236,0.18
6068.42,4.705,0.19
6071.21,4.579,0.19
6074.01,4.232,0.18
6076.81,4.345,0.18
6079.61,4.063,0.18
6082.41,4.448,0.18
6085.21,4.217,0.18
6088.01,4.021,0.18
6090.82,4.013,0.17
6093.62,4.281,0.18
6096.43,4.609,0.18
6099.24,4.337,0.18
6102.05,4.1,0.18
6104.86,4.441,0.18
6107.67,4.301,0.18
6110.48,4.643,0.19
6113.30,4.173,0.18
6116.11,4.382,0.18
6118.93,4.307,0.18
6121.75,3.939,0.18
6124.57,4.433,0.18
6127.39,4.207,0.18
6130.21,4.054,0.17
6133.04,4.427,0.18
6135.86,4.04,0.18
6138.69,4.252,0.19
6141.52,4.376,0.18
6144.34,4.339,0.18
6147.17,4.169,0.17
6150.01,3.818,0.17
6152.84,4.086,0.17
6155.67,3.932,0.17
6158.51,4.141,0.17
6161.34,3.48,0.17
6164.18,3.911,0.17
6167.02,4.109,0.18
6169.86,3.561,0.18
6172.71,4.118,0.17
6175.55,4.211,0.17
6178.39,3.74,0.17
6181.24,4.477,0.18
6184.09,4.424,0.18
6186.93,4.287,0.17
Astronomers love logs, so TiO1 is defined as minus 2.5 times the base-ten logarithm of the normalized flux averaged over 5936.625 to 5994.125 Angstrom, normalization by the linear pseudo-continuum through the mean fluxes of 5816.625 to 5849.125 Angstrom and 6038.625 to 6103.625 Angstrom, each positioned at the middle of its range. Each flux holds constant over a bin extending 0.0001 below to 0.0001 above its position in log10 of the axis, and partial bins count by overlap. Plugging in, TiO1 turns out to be 0.05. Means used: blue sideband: 4.47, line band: 4.21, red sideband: 4.33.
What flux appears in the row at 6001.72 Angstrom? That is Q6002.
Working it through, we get 4.126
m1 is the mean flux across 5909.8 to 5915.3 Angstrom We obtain 4.38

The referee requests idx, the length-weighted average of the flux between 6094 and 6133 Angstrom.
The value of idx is 4.31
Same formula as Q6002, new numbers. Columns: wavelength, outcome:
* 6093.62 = 4.281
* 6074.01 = 4.232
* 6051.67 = 4.37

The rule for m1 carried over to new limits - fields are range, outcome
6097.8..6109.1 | 4.3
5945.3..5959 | 4.04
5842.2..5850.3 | 4.48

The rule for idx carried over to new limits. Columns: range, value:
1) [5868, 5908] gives 3.93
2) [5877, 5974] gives 4.12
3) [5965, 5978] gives 4.18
